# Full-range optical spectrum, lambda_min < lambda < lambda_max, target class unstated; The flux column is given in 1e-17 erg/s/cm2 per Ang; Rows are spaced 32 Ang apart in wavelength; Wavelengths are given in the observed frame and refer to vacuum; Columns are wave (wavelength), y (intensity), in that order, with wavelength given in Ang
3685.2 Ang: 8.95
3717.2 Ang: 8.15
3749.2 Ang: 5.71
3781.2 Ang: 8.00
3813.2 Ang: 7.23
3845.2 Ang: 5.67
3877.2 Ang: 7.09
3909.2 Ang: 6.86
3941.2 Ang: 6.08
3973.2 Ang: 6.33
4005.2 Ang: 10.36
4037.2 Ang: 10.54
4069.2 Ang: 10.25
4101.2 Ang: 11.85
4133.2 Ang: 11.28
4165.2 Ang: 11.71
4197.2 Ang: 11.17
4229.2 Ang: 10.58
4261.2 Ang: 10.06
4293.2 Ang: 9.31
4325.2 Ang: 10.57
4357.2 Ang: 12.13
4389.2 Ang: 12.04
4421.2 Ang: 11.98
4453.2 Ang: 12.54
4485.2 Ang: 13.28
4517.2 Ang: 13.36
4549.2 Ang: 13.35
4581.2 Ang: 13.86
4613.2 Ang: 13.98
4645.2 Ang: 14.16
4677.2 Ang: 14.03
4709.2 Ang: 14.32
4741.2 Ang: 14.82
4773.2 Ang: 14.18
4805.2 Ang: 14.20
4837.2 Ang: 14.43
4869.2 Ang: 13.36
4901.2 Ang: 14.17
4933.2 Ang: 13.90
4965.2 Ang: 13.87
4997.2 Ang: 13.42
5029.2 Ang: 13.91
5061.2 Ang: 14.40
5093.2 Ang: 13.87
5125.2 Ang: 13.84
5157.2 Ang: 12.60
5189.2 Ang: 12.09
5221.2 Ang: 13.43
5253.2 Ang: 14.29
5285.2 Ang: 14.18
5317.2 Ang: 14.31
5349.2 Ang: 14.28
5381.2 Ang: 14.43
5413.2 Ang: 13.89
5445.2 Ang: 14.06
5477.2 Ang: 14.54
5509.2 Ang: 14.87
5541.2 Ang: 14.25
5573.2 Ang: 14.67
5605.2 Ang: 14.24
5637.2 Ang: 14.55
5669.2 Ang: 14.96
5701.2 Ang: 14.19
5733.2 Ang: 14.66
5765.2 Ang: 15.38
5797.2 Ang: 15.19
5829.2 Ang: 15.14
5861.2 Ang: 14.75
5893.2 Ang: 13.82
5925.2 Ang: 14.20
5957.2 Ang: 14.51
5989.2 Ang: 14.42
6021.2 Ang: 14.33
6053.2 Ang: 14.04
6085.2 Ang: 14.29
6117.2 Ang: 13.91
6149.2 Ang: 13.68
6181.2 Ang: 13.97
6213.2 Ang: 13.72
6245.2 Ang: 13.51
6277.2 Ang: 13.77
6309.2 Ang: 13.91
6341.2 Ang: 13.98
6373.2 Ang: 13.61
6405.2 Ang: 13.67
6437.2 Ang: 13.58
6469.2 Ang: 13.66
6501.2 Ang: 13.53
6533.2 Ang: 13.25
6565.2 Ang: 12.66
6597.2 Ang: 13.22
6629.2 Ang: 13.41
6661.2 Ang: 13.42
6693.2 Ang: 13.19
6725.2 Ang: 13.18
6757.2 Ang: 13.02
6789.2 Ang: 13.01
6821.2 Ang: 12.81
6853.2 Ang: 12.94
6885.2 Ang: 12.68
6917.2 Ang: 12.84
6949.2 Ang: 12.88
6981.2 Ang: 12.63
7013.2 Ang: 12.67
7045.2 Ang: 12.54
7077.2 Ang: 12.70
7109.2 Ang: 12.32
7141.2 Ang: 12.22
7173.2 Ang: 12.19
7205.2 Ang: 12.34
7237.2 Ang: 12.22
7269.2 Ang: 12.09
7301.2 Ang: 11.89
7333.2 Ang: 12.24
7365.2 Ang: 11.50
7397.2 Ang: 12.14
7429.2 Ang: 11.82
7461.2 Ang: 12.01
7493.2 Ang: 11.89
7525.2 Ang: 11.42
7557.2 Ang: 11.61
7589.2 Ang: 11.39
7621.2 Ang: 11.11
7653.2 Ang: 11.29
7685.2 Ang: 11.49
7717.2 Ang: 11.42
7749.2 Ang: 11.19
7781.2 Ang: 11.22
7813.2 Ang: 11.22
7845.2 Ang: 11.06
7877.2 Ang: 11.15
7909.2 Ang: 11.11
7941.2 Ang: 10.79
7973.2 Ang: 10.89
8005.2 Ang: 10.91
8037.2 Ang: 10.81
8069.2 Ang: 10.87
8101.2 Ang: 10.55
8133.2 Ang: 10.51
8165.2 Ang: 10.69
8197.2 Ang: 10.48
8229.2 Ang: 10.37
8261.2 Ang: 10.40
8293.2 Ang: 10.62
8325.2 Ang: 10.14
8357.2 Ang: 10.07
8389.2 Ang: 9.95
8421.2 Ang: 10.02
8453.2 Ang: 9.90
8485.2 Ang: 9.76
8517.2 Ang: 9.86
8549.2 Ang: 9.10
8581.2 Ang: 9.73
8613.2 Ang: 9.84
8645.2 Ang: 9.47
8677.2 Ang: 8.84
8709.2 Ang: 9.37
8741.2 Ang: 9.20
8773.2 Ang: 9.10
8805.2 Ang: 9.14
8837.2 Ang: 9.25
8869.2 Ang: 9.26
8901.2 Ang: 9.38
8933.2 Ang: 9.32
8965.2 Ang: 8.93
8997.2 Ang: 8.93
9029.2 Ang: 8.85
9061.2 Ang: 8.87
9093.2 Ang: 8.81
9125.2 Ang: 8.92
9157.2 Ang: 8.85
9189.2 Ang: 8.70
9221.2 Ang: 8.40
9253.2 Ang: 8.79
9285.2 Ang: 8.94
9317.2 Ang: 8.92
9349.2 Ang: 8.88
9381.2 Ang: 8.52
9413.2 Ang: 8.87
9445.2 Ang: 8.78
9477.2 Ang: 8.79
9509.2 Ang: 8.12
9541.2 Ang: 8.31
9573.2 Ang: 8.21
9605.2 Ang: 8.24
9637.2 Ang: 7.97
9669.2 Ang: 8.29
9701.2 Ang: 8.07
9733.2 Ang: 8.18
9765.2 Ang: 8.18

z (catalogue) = 0.000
